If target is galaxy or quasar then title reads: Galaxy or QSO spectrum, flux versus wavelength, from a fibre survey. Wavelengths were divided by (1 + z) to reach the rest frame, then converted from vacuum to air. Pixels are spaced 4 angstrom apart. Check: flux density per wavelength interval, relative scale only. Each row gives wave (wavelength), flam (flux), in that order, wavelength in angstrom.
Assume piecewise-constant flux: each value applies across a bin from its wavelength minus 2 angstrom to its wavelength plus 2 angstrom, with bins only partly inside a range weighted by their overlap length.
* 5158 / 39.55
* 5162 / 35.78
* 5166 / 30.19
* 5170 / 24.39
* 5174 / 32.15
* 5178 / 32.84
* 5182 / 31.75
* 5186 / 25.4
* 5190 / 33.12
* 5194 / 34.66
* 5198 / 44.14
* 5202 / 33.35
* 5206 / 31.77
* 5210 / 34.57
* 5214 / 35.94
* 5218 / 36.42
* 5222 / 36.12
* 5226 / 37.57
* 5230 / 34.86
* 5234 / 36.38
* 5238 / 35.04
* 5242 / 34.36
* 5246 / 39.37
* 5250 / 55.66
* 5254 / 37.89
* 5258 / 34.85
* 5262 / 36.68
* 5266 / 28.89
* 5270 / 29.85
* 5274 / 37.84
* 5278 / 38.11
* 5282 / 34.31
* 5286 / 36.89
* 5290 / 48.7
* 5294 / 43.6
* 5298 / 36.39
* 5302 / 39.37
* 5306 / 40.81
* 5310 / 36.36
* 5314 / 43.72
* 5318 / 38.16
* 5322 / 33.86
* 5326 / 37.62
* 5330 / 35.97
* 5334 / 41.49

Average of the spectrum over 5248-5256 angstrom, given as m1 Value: 46.8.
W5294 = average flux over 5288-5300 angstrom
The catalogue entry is 42.9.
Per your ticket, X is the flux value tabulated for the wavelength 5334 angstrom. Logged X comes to 41.49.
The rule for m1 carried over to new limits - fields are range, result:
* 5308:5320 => 39.4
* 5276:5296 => 40.3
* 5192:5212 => 35.7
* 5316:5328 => 36.5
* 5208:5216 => 35.3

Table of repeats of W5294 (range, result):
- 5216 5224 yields 36.3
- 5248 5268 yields 38.8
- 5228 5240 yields 35.4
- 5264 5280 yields 33.7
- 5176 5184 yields 32.3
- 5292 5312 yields 39.3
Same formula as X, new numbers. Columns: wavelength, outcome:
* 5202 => 33.35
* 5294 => 43.6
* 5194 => 34.66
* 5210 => 34.57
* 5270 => 29.85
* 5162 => 35.78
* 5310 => 36.36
